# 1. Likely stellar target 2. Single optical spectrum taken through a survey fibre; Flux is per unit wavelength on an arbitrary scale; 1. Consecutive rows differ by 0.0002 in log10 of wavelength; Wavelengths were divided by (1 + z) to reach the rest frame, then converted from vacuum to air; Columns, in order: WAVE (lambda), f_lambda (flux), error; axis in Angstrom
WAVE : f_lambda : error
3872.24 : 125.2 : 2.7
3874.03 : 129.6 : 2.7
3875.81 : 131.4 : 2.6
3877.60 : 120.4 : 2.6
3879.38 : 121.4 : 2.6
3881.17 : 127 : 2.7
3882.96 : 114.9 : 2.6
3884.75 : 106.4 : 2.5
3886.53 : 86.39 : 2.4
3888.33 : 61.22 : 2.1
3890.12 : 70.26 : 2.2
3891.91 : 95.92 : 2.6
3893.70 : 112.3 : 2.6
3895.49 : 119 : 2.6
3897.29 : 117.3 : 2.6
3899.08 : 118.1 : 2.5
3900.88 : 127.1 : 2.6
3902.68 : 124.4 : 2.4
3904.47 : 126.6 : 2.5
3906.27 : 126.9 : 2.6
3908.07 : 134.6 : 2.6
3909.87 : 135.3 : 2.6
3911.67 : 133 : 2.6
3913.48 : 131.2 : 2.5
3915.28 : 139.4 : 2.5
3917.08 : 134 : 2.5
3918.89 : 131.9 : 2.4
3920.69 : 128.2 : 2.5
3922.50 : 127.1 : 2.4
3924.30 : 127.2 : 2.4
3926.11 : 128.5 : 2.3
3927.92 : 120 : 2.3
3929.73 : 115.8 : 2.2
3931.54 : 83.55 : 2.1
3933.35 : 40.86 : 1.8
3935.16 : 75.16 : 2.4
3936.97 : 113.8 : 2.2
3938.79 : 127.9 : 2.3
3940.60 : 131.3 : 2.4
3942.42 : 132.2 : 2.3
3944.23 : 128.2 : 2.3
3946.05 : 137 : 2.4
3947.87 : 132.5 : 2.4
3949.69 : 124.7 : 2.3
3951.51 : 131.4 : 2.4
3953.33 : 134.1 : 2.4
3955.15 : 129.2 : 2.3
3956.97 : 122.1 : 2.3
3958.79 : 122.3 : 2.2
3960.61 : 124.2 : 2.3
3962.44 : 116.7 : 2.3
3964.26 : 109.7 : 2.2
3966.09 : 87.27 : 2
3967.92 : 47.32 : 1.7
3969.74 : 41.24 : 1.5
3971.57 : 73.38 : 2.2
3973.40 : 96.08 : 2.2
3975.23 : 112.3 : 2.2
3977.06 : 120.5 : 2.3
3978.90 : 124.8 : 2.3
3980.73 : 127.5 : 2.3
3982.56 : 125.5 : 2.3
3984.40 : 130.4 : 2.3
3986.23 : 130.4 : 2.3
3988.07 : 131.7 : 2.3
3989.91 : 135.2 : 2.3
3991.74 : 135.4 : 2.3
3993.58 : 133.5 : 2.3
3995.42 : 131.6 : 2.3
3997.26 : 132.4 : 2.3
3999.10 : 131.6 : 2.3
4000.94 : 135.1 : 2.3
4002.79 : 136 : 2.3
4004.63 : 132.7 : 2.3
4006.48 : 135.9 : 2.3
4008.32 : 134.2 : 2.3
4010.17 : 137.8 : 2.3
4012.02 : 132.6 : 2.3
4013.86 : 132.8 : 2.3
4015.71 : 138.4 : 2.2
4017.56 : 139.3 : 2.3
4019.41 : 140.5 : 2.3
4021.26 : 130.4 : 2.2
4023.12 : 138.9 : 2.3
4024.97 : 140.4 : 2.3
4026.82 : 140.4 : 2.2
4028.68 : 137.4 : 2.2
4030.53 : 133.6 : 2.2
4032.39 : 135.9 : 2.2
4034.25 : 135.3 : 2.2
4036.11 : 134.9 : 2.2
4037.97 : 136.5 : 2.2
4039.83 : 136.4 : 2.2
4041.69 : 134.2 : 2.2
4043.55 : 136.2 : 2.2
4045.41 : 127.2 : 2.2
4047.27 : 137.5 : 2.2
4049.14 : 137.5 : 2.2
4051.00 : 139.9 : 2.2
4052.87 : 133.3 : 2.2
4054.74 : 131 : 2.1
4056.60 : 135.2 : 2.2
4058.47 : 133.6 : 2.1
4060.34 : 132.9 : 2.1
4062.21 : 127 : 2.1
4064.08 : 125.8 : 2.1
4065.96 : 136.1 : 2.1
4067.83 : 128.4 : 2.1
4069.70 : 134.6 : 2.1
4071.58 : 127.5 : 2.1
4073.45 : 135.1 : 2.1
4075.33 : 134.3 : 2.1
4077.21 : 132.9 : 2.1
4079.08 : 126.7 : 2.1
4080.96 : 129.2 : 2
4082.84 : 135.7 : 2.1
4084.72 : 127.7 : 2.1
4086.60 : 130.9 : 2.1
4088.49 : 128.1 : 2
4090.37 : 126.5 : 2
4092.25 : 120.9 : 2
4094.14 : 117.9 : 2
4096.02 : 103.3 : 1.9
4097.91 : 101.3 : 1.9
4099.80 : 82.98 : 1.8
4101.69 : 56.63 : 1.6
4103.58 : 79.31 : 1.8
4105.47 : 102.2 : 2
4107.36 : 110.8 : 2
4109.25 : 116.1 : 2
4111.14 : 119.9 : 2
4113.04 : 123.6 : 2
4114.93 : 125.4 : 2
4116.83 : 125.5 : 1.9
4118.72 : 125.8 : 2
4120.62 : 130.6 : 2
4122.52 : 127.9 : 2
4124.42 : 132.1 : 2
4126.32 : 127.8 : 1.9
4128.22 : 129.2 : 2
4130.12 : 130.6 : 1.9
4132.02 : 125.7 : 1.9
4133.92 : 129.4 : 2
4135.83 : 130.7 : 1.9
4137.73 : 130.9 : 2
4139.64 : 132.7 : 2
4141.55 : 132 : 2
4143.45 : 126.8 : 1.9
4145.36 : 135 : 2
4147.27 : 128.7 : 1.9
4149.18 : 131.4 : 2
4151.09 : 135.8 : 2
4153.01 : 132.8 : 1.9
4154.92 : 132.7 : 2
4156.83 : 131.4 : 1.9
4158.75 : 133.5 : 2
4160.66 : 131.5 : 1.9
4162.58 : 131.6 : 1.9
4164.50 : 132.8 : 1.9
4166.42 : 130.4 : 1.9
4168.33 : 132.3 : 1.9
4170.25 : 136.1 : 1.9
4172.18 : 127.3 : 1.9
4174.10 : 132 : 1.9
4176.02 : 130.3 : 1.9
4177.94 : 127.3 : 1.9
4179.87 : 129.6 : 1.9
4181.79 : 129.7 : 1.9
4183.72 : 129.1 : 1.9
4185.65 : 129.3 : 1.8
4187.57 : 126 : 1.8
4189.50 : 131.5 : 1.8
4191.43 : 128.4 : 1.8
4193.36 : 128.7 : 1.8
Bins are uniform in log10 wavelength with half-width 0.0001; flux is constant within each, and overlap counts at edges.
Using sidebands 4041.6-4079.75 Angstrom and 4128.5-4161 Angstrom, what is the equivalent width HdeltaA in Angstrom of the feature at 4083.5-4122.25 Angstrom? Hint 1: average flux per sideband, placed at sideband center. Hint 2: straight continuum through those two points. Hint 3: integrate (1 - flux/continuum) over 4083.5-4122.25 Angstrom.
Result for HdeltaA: 5.51 Angstrom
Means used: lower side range 133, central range 113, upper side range 131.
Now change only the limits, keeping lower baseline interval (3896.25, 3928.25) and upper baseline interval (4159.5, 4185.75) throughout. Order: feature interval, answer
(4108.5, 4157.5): 0.6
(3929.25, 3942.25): 2.9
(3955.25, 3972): 4.3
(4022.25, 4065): -1.7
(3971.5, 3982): 1.3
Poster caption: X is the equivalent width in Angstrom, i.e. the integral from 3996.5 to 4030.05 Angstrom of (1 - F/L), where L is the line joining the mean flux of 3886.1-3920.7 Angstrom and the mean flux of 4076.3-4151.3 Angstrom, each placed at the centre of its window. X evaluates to -4.5 Angstrom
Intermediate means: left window 118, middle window 136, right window 122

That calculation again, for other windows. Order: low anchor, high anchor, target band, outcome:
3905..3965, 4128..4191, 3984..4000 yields -1.1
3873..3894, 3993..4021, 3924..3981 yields 5.5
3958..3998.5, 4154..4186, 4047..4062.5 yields -1.8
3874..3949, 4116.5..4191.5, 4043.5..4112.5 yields 2.0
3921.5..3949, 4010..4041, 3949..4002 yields 3.1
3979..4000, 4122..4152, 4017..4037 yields -0.9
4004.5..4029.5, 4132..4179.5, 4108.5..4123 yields 0.9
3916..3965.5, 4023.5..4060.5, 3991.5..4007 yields -0.6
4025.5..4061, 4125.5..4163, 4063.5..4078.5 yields 0.3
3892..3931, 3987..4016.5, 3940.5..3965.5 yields 0.6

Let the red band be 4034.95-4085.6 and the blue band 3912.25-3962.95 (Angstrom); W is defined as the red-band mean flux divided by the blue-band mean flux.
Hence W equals 1.10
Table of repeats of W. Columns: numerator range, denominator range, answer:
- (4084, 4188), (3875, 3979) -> 1.09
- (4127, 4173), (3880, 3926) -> 1.11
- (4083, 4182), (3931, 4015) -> 1.05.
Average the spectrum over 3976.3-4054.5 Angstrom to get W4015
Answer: 134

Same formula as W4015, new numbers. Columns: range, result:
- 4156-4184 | 131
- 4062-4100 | 125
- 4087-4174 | 123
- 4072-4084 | 132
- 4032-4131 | 125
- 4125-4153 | 131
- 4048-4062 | 134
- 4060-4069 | 130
